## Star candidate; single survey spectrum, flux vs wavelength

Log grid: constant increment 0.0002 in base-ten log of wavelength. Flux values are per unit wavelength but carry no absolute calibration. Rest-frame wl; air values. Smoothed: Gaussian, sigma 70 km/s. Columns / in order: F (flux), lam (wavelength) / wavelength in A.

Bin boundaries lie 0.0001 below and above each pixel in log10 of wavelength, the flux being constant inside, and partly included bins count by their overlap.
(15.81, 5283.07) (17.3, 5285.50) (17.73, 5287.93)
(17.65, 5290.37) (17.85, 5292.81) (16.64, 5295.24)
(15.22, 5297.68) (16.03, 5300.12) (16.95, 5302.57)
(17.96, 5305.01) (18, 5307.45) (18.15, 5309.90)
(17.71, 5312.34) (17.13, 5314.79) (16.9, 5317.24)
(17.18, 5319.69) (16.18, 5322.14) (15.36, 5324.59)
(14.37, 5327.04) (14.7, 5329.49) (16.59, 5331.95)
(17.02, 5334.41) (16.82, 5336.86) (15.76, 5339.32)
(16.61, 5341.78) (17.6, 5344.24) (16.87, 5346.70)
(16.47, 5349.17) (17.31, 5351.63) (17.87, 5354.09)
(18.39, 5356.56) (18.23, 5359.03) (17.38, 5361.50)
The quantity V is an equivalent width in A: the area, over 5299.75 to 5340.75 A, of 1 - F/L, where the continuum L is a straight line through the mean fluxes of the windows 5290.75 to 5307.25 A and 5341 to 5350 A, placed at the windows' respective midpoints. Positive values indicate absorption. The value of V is 0.6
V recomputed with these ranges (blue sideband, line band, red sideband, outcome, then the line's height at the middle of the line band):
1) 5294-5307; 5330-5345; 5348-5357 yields 0.5 A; 17.2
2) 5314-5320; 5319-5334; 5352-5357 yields 1.3 A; 17.3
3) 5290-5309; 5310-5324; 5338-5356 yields 0.0 A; 17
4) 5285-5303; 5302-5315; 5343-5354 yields -0.6 A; 17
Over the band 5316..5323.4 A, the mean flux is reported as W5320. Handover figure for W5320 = 16.7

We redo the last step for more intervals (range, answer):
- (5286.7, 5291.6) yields 17.7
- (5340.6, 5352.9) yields 17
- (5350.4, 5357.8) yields 17.9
